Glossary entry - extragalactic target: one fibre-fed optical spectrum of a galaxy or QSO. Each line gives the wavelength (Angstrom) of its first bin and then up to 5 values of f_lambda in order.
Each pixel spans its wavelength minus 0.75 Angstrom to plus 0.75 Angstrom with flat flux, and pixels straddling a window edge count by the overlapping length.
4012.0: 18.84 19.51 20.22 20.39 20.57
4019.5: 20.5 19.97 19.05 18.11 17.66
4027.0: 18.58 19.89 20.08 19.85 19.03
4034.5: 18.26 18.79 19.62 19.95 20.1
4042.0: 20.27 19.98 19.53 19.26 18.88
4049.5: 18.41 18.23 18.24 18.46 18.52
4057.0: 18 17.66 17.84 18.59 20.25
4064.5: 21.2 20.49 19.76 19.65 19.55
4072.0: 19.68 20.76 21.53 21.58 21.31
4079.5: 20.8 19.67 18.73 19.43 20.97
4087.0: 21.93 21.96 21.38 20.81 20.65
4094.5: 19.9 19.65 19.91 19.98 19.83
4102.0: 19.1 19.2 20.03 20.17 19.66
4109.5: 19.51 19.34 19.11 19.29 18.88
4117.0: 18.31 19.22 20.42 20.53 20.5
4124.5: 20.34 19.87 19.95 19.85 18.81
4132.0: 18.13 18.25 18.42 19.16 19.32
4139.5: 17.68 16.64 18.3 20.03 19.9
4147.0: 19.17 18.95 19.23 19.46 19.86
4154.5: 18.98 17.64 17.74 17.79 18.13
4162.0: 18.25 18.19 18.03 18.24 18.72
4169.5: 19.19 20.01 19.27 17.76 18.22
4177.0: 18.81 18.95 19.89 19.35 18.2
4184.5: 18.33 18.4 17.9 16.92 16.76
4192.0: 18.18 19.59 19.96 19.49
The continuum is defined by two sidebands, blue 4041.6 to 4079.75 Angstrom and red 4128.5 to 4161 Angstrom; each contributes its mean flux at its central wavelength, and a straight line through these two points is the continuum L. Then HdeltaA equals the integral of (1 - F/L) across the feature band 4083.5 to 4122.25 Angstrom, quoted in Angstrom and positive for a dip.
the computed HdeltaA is -1.7 Angstrom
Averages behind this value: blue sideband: 19.5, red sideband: 18.7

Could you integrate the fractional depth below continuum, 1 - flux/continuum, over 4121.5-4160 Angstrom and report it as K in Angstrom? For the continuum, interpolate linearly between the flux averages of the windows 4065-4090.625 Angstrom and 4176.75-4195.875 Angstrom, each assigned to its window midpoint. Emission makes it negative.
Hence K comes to 0.81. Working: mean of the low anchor 20.5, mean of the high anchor 18.6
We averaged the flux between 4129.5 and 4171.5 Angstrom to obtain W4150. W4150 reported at 18.6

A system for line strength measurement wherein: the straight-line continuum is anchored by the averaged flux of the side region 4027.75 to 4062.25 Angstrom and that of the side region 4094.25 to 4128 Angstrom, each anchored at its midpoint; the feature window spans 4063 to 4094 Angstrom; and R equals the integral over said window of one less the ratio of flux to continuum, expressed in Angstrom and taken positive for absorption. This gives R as -1.96 Angstrom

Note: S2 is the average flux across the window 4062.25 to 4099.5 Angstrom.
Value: 20.5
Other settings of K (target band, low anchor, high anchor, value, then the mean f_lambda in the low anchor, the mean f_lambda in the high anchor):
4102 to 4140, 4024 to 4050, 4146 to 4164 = -1.1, 19.3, 18.6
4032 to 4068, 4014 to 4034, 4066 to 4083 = 1.4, 19.5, 20.3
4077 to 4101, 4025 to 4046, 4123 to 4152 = -1.5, 19.4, 19.1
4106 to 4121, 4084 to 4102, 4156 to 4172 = 0.4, 20.5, 18.4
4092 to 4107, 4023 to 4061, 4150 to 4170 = -0.9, 18.9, 18.5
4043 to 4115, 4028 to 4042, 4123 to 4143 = -1.9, 19.5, 18.9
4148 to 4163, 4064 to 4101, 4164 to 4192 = 0.3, 20.4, 18.5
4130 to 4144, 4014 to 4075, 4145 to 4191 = 0.3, 19.4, 18.6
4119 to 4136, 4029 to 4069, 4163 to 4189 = -0.6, 19.2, 18.6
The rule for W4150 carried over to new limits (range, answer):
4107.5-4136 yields 19.4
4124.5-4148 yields 18.9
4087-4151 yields 19.5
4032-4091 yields 19.7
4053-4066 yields 18.9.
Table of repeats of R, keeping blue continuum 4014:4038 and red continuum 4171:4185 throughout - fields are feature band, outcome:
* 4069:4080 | -0.83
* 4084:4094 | -1.01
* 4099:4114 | -0.36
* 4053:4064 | 0.43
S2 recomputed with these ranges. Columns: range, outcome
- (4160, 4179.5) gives 18.6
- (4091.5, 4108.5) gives 19.9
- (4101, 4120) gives 19.4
